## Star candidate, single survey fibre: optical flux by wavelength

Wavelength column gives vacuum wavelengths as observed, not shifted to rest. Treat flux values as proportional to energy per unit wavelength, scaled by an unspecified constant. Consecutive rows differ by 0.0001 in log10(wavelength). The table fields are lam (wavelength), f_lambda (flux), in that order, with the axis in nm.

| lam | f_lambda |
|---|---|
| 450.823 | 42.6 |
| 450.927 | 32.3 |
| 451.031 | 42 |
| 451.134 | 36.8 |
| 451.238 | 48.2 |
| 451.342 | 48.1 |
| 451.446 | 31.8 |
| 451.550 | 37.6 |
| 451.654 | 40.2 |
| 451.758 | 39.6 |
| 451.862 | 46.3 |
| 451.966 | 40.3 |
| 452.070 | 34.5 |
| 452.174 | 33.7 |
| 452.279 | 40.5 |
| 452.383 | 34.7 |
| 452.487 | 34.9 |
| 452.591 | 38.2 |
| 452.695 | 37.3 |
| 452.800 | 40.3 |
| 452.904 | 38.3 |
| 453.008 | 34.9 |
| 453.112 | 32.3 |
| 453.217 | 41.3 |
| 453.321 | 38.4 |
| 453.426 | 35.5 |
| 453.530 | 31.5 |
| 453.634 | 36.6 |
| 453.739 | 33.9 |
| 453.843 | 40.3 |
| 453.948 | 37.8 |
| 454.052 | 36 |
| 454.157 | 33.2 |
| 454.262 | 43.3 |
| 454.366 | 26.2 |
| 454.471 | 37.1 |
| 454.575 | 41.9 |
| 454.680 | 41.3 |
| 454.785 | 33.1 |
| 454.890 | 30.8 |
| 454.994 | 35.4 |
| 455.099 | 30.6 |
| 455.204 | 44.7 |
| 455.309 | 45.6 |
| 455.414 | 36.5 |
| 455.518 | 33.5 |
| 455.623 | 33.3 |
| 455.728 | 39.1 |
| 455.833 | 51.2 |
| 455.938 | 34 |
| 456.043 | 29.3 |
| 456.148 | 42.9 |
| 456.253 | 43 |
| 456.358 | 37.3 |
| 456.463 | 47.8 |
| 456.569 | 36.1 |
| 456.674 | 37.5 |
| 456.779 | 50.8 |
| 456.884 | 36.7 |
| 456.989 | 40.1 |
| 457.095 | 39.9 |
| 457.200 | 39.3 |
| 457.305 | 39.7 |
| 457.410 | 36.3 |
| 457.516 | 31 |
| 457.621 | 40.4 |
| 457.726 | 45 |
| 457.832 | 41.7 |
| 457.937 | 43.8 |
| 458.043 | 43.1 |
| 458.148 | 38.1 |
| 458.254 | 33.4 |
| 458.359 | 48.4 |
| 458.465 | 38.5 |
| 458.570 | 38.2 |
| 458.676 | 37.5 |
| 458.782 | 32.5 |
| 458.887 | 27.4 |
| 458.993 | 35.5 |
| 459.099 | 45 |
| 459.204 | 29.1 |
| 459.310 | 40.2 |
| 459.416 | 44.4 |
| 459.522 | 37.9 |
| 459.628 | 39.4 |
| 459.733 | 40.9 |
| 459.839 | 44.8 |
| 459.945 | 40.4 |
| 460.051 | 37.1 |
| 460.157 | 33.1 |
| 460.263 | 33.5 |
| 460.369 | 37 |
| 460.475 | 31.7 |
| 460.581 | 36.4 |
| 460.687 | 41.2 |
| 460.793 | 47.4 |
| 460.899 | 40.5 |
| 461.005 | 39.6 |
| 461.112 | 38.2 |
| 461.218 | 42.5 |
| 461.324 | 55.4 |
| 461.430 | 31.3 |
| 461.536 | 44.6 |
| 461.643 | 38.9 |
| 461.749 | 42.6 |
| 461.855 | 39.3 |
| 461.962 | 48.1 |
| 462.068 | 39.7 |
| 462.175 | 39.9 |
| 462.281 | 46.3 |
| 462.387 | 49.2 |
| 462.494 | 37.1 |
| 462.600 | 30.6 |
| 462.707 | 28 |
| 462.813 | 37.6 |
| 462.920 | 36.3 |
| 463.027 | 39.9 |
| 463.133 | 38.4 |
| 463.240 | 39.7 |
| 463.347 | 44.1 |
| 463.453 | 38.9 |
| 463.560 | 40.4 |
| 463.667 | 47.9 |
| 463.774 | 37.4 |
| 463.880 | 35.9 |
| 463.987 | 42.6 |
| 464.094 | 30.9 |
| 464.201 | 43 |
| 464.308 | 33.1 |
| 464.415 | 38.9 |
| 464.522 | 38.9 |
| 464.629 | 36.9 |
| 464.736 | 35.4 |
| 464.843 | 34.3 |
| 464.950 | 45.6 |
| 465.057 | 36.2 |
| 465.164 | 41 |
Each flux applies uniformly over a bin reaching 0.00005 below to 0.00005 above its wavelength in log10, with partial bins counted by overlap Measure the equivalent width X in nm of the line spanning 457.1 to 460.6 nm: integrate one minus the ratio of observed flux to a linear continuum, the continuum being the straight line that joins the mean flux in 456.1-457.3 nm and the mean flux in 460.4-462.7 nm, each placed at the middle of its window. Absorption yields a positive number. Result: 0.22 nm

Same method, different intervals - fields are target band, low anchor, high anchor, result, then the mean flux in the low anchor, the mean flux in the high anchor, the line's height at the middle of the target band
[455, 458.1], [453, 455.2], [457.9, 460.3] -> -0.20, 36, 38.3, 37.1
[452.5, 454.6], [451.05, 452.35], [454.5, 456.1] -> 0.11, 39.8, 37.4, 38.5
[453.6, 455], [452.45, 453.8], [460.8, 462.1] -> 0.04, 36.5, 42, 37.2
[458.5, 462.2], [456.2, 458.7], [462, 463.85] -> 0.06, 40.2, 39.5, 39.8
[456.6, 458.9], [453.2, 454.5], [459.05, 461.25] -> -0.08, 36.1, 39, 37.9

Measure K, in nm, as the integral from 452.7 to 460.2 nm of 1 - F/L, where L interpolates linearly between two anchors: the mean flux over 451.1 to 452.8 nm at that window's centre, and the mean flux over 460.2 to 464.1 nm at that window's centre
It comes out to 0.22 nm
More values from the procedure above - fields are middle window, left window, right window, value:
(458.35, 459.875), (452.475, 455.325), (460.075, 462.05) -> 0.033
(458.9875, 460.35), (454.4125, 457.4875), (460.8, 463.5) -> 0.037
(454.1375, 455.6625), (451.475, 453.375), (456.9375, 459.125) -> 0.068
